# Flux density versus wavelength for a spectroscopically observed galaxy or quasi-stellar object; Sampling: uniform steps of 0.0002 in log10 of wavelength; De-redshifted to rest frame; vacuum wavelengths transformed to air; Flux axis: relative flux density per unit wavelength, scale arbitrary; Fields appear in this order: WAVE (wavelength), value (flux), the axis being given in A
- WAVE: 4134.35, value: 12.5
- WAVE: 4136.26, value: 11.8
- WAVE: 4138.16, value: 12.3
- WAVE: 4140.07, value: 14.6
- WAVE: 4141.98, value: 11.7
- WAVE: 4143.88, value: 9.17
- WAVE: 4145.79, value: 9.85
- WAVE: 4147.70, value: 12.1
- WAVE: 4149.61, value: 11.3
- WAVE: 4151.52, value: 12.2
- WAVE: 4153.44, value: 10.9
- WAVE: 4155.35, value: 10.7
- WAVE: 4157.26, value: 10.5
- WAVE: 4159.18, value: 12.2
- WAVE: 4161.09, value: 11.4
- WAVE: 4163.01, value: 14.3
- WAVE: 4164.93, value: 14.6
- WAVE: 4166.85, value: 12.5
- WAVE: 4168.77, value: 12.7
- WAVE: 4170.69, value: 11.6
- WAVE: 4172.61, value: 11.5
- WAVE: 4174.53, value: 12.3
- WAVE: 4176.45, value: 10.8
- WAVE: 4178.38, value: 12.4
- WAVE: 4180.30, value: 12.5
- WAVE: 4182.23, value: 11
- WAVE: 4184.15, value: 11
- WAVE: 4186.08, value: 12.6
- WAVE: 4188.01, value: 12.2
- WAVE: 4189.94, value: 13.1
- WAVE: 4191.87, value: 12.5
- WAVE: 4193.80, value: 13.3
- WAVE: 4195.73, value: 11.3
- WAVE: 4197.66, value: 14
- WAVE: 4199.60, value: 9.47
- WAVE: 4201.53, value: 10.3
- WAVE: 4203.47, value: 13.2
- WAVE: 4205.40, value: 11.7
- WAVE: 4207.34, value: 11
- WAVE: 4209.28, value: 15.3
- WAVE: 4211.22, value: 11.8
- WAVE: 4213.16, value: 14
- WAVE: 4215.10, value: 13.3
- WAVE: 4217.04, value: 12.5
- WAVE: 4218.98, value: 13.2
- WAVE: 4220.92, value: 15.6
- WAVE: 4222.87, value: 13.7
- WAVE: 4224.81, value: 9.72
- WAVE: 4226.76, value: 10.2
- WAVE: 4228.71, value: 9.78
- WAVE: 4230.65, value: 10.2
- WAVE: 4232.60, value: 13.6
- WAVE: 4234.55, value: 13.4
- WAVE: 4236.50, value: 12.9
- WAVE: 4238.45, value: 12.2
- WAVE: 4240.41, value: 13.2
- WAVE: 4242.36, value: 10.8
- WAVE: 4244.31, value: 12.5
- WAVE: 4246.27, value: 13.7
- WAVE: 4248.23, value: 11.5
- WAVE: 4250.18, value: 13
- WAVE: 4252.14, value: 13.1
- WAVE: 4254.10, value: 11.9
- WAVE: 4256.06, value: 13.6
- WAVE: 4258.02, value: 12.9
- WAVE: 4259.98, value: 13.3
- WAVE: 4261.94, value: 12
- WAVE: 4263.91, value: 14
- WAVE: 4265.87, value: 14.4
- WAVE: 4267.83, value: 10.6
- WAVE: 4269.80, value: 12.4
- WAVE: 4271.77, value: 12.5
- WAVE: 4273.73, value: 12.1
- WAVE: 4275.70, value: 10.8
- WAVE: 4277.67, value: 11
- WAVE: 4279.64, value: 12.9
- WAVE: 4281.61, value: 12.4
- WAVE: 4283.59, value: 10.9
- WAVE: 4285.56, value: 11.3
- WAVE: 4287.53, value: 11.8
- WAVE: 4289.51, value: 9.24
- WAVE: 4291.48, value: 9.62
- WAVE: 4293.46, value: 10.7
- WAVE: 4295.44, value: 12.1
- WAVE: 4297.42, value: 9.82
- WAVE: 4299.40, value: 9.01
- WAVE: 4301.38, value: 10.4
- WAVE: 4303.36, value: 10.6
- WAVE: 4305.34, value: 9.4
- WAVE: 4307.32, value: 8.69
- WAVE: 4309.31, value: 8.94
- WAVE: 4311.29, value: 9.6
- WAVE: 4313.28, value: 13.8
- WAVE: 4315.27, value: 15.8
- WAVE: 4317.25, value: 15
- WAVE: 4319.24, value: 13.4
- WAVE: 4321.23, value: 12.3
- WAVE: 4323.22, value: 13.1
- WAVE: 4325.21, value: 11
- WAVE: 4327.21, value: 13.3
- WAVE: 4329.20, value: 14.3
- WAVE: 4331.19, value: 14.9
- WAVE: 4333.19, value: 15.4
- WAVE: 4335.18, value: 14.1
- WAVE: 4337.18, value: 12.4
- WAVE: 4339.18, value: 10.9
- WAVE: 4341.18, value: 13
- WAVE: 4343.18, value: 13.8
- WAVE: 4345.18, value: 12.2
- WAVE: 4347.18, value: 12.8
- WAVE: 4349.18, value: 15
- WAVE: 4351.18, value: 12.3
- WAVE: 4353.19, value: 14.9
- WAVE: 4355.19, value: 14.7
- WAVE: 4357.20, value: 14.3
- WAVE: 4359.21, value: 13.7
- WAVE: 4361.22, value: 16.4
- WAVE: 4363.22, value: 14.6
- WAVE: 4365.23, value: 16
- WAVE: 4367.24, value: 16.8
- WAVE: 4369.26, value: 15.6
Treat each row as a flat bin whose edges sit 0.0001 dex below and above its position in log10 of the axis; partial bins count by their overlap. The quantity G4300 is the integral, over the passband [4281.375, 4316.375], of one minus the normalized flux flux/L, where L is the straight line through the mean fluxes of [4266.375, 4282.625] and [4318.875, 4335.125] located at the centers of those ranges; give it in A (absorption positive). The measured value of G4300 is 5.2 A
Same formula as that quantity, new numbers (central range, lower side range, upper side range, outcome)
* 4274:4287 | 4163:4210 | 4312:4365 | 1.6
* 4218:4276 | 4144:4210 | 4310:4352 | 0.4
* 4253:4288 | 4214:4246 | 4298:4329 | -0.8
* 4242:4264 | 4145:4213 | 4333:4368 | 0.3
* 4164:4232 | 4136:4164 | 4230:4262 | -0.4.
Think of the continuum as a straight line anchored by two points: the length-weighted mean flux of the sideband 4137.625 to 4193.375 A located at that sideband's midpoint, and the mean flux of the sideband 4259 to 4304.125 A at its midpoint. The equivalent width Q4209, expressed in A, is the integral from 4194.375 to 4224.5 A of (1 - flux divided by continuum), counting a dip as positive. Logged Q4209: -2.2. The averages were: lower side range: 12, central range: 12.6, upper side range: 11.5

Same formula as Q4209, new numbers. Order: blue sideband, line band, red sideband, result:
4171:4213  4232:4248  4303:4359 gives -0.4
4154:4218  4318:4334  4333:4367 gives 0.3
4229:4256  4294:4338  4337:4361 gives 3.4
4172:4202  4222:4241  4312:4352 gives 0.8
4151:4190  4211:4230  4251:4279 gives -0.2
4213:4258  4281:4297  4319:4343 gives 2.4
